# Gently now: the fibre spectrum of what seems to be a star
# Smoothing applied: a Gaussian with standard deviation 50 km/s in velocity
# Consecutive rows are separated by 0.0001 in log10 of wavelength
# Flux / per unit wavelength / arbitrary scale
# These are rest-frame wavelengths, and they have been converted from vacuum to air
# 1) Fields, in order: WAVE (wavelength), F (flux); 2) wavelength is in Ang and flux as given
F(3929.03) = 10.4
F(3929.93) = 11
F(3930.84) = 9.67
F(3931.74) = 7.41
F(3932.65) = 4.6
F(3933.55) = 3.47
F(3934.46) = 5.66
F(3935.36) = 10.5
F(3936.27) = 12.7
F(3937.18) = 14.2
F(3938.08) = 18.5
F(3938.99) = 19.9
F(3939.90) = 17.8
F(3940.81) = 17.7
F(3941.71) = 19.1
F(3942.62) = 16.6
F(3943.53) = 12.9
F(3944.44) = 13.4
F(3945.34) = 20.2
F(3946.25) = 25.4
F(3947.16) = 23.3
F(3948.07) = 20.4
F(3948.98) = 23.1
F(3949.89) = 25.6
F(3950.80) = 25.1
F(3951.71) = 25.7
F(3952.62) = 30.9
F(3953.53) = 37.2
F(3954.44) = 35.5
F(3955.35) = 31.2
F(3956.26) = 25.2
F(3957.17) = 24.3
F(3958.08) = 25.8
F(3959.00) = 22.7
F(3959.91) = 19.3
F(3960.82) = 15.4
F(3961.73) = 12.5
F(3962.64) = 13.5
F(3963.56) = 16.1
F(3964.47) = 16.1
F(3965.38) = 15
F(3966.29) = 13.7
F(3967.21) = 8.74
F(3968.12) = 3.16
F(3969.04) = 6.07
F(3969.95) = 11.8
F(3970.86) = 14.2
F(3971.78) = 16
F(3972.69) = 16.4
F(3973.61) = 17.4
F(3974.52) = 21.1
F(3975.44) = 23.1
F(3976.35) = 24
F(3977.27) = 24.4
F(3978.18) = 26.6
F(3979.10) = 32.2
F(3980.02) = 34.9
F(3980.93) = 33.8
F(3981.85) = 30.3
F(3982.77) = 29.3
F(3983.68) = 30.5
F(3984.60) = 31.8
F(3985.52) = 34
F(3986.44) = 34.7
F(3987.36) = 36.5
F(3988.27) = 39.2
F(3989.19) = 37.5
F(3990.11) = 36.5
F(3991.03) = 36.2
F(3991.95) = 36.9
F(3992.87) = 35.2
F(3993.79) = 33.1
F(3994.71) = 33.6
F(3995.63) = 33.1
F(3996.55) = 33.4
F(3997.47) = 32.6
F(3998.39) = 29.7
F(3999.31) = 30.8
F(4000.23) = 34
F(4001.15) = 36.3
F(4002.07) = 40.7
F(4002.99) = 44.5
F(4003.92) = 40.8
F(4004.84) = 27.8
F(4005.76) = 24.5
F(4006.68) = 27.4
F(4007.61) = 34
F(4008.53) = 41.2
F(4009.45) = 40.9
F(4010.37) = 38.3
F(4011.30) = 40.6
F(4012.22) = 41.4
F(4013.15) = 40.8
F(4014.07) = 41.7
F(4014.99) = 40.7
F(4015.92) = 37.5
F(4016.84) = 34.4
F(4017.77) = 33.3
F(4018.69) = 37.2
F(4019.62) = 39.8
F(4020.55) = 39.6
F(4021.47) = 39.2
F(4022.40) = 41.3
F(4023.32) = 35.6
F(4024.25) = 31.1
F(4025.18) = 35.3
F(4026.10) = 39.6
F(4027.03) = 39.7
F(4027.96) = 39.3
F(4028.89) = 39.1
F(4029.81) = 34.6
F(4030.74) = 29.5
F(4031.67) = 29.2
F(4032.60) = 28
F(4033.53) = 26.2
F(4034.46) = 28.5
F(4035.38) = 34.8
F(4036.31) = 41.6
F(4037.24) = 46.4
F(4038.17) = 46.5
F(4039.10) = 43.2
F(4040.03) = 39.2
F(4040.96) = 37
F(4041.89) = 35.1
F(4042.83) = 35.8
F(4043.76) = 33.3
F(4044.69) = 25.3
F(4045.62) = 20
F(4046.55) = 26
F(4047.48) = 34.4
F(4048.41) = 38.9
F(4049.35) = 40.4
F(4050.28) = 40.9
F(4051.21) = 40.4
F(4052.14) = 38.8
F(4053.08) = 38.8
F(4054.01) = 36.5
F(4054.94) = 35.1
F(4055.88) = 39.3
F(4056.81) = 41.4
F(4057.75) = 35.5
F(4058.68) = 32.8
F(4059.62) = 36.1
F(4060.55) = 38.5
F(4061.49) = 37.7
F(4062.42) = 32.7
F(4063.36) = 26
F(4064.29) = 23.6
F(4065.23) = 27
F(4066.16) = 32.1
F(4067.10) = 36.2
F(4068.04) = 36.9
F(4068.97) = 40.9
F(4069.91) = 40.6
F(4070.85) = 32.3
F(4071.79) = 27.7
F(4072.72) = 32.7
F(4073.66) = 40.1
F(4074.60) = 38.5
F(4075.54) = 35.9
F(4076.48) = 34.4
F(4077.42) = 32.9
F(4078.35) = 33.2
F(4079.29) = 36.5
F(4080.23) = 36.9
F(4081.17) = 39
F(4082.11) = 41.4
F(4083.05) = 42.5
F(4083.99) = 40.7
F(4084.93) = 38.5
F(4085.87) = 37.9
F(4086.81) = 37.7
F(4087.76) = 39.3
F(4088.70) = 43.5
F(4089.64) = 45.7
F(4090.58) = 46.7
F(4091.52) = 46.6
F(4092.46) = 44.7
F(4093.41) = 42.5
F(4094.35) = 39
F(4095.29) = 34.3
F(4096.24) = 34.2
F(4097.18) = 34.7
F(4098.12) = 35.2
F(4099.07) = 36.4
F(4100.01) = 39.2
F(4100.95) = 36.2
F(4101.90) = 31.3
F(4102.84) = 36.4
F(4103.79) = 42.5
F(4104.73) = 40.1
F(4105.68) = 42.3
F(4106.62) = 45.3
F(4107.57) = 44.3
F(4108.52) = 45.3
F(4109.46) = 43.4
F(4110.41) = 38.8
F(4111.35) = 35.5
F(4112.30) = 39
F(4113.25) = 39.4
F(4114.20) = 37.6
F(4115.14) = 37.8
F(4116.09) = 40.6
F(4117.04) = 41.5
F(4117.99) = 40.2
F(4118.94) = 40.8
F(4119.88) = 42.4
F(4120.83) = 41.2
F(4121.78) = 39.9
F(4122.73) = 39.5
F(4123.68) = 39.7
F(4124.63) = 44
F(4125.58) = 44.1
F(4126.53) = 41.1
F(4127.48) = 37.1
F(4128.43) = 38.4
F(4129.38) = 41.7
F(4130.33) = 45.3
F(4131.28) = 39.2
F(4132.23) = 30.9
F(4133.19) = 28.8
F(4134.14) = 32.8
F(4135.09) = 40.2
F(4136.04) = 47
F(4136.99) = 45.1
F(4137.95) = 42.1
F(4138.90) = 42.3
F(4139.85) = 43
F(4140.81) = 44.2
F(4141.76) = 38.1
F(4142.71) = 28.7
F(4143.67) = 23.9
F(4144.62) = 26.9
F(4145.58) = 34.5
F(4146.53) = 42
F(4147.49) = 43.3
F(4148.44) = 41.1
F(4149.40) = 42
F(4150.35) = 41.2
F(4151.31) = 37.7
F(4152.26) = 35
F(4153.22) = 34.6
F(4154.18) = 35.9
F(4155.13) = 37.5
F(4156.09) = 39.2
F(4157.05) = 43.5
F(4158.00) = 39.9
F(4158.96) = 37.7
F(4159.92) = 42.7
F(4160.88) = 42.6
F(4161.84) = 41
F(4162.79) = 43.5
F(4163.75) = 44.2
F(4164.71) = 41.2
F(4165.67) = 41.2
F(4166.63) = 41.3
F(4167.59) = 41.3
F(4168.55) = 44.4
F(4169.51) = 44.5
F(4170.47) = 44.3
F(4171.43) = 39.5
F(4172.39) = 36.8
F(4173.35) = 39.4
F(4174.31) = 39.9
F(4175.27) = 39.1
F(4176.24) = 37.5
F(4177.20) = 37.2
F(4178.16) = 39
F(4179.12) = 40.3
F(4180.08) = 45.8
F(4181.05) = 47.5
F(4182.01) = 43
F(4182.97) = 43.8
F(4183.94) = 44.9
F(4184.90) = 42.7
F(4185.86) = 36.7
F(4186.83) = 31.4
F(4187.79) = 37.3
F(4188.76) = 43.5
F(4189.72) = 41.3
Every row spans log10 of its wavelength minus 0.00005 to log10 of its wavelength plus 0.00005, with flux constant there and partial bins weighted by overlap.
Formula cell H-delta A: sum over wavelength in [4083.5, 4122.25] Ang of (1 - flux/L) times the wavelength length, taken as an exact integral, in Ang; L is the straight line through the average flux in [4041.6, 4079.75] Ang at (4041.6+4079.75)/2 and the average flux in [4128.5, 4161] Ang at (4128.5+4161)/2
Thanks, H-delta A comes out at -3.6 Ang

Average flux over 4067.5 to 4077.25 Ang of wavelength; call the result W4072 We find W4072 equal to 35.9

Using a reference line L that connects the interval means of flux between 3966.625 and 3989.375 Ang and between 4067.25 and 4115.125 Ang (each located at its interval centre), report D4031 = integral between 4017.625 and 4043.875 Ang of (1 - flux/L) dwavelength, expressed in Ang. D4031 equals -4.6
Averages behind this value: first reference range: 24.5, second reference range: 38.7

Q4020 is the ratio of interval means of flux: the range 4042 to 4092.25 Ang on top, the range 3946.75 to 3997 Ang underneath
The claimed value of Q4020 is 1.43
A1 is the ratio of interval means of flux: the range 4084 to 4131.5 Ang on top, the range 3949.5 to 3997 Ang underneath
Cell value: 1.6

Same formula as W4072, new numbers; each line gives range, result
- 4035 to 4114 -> 37.5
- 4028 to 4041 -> 36.1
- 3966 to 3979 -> 16.7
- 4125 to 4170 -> 39.5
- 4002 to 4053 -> 36.4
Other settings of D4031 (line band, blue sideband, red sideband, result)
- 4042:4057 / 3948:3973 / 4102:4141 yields -2.0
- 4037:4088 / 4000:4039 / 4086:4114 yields 3.2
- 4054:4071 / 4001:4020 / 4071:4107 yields 1.5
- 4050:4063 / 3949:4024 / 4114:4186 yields -1.3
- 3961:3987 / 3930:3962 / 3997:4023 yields 6.0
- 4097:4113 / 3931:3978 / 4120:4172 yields -1.9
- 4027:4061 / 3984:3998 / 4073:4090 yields 1.1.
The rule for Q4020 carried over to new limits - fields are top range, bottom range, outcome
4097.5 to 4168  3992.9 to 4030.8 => 1.09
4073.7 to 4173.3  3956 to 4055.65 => 1.26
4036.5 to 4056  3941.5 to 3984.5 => 1.70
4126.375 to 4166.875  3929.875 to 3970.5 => 2.22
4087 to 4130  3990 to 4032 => 1.11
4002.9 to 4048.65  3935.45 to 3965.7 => 1.72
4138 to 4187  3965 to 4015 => 1.33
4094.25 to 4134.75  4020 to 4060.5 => 1.08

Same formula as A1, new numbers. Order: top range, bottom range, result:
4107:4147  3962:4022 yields 1.30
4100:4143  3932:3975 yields 2.23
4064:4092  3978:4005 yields 1.09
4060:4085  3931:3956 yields 1.85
